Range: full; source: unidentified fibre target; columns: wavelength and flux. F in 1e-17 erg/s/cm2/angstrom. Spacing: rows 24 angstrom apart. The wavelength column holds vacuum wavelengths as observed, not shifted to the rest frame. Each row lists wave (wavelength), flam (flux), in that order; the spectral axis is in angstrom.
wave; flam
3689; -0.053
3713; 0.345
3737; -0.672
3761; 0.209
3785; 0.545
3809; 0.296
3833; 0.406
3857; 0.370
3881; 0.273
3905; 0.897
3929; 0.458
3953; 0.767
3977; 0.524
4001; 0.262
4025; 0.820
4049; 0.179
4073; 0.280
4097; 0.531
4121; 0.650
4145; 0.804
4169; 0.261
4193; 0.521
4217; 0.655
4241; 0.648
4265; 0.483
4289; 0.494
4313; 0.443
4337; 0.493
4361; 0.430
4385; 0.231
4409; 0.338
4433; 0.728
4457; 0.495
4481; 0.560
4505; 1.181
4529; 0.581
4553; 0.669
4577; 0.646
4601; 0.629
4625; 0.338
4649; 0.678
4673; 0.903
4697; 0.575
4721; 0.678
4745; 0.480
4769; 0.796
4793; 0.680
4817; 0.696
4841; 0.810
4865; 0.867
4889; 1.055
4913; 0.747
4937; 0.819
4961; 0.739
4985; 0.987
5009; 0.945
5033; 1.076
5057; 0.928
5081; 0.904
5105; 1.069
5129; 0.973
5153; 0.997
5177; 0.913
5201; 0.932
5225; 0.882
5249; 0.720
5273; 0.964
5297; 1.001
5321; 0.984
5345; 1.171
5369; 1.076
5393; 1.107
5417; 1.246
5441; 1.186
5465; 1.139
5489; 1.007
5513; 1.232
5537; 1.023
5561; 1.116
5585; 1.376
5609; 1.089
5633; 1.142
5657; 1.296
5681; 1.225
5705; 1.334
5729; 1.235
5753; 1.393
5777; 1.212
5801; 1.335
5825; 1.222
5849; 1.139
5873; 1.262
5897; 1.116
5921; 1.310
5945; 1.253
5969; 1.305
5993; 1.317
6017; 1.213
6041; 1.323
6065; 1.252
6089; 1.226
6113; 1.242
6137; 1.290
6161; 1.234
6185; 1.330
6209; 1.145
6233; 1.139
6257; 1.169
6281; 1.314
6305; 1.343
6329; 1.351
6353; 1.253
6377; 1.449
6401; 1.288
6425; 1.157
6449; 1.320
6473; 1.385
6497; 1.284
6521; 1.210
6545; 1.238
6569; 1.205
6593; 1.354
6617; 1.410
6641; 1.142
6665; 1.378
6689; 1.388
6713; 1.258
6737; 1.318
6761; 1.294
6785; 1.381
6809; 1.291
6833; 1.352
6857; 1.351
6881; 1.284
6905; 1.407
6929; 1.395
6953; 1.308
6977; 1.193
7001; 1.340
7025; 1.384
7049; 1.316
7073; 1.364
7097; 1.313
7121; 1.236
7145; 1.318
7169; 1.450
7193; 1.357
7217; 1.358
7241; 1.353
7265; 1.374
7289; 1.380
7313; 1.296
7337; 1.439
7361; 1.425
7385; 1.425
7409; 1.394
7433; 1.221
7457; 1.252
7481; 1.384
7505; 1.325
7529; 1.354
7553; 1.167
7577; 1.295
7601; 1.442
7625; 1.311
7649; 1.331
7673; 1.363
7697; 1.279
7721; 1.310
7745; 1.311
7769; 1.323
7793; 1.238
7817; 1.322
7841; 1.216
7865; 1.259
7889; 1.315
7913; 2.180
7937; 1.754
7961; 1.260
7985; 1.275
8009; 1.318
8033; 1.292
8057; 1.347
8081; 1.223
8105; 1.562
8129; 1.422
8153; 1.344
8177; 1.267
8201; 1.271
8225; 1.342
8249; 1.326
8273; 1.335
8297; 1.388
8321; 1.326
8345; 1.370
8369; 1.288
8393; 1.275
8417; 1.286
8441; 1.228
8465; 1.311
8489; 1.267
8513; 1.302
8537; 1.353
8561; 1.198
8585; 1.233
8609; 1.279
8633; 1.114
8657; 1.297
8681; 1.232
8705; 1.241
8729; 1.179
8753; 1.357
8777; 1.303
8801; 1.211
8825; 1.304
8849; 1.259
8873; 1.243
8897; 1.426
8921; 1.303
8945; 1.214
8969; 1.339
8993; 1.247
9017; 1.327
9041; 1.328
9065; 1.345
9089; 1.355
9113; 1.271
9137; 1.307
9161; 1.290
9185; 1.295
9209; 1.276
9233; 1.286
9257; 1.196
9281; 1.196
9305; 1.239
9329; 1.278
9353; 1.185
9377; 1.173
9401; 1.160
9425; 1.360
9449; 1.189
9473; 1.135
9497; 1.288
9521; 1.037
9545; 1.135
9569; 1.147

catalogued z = 0.21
